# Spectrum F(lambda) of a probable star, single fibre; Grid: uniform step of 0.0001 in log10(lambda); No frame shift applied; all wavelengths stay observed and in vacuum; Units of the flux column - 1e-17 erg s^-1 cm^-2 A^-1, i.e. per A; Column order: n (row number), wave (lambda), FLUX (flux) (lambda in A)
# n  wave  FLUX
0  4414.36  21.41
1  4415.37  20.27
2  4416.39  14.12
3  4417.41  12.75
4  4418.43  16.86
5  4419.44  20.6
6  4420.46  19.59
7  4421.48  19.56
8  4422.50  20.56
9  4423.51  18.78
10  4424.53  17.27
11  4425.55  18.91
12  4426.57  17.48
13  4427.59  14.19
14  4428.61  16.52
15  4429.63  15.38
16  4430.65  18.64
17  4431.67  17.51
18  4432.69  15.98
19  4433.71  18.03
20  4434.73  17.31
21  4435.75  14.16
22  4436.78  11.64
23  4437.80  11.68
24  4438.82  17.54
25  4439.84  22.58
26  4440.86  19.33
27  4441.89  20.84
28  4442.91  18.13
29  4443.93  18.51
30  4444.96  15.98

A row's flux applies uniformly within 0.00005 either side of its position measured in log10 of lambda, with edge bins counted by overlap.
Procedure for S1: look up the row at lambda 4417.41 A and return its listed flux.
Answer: 12.75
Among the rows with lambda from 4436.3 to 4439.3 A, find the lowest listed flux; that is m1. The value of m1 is 11.64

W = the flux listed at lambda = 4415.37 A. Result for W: 20.27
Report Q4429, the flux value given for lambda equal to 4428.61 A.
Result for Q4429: 16.52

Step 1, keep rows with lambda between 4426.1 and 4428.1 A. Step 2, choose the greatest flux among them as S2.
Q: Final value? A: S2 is 17.48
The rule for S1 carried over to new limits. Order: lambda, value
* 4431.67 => 17.51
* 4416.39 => 14.12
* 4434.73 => 17.31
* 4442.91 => 18.13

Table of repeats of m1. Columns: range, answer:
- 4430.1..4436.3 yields 14.16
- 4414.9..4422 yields 12.75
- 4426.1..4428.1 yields 14.19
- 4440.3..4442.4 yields 19.33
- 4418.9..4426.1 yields 17.27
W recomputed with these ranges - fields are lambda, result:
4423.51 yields 18.78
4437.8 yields 11.68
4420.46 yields 19.59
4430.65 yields 18.64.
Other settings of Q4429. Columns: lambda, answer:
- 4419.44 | 20.6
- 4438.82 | 17.54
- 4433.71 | 18.03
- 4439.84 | 22.58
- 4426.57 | 17.48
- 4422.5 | 20.56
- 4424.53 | 17.27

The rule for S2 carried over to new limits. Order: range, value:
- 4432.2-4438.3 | 18.03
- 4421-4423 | 20.56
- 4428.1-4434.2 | 18.64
